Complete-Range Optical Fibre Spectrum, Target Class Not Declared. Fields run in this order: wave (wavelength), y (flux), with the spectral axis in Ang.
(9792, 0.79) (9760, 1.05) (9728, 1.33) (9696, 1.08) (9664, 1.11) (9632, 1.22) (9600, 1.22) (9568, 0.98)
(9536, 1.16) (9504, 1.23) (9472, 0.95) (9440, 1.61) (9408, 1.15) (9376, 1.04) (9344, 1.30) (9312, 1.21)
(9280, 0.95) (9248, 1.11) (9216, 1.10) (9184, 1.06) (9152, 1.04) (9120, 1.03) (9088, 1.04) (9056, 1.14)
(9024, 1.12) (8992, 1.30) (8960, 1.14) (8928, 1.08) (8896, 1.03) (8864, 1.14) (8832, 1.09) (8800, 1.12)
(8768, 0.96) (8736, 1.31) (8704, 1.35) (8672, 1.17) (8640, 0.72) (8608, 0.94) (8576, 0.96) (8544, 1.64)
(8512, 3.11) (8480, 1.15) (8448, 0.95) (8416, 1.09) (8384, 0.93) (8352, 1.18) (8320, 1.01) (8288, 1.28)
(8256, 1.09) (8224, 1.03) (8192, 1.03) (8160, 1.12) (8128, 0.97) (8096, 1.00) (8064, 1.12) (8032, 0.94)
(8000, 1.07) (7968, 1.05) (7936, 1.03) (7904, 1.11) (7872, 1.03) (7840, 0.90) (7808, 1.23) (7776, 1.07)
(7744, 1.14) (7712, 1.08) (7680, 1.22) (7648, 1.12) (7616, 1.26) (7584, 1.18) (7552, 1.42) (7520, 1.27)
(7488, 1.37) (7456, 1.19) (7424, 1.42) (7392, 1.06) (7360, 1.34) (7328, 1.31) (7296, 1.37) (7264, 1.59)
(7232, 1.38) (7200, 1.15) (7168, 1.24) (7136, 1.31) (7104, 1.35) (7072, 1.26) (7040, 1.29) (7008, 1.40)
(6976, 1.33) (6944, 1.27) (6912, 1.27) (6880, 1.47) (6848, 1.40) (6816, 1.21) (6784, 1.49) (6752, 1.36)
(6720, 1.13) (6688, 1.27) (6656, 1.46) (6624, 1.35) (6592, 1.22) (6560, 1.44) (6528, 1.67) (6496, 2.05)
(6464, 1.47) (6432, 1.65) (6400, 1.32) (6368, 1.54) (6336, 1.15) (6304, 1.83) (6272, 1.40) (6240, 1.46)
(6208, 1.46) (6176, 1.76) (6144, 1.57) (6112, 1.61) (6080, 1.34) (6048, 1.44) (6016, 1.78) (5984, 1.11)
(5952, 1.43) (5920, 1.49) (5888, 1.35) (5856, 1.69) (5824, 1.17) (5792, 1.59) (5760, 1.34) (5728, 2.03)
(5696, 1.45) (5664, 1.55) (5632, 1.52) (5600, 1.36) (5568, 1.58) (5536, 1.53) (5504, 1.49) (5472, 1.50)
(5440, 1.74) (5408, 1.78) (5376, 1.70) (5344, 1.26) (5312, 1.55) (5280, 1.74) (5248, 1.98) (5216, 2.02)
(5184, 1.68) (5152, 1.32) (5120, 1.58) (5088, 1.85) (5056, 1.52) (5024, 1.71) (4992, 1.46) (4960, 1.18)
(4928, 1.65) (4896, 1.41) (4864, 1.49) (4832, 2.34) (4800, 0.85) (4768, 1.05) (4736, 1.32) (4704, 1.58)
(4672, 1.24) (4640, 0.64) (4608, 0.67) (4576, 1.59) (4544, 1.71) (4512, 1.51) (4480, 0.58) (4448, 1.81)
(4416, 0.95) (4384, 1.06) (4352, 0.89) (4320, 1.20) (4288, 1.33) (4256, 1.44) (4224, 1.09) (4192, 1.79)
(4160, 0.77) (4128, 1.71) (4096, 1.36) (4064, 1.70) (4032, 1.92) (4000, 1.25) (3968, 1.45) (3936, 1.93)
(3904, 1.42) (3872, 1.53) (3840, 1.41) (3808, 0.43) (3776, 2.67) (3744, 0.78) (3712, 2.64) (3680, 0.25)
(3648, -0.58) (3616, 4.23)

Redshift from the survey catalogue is 0.298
